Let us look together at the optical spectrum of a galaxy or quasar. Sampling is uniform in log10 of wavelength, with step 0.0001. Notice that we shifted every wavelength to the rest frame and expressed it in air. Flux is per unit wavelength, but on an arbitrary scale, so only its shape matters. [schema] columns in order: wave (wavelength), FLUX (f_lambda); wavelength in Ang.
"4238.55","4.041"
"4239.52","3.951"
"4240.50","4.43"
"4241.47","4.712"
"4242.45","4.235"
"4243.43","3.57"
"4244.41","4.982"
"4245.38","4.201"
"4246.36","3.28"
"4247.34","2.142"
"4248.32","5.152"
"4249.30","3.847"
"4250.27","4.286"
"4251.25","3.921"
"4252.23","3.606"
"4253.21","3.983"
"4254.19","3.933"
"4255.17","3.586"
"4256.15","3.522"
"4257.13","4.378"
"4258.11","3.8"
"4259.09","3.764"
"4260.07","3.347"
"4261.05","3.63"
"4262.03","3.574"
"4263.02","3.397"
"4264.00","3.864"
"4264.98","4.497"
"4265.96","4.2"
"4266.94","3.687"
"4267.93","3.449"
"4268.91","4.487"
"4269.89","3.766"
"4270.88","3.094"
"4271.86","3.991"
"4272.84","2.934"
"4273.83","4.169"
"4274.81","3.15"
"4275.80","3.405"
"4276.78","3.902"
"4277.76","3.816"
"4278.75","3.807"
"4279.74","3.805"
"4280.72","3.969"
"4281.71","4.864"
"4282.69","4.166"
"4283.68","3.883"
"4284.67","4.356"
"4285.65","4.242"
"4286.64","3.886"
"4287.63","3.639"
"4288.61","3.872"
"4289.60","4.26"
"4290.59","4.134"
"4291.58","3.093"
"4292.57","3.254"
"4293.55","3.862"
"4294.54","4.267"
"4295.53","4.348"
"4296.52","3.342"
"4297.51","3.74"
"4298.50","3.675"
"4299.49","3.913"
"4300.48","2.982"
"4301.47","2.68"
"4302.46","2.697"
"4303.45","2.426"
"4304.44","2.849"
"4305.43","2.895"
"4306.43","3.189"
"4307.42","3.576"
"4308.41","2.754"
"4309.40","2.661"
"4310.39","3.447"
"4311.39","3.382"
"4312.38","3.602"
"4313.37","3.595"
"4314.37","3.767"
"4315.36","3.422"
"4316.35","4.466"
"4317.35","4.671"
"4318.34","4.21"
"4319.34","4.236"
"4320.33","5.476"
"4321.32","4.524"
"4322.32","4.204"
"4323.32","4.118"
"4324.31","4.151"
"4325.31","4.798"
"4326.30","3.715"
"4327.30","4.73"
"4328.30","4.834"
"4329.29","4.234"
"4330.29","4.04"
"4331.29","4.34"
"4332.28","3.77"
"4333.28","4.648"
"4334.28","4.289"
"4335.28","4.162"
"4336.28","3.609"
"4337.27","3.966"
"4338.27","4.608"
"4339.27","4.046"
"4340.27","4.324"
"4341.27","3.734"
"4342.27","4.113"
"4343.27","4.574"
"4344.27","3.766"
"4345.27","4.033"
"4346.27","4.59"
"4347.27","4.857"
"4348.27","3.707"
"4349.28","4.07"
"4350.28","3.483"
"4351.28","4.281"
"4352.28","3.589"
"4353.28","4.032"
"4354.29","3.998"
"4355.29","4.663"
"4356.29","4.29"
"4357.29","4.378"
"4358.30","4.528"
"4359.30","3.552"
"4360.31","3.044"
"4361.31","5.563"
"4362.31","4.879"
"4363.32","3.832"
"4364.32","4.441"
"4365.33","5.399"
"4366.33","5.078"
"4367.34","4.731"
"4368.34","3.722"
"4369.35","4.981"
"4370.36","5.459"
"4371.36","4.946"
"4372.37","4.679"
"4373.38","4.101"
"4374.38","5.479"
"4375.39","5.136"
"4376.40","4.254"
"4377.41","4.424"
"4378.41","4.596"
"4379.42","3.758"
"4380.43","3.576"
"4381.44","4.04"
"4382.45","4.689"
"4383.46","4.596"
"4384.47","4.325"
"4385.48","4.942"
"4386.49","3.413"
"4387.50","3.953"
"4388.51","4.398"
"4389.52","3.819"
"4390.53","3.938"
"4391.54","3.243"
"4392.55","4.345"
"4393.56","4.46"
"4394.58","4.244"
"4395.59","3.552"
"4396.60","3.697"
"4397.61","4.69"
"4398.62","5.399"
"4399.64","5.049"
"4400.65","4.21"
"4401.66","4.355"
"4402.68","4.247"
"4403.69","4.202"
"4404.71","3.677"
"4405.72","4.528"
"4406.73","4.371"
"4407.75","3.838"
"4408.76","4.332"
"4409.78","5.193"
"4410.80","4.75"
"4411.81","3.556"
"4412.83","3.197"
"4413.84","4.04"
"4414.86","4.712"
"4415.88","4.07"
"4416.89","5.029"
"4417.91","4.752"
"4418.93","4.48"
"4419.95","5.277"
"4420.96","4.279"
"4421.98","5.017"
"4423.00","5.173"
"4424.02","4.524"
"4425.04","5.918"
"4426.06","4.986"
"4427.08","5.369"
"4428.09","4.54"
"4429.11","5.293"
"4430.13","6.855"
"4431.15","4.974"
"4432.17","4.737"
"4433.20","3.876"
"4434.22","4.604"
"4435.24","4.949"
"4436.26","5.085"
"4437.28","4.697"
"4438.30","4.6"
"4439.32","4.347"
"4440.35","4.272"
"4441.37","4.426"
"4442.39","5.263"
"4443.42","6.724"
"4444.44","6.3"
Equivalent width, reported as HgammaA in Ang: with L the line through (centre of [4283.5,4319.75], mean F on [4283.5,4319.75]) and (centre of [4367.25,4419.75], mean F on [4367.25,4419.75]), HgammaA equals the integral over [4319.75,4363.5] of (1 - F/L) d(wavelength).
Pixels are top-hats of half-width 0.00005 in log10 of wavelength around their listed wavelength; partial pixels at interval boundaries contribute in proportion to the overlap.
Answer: -3.5 Ang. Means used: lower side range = 3.6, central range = 4.23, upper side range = 4.35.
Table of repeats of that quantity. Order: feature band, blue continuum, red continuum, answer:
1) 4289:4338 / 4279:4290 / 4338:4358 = 3.49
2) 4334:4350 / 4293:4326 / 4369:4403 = -0.63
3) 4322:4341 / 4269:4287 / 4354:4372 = 0.21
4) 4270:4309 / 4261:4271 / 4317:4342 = 3.66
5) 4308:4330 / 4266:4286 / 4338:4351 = -0.09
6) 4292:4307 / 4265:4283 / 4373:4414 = 2.22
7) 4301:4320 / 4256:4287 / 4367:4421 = 2.82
